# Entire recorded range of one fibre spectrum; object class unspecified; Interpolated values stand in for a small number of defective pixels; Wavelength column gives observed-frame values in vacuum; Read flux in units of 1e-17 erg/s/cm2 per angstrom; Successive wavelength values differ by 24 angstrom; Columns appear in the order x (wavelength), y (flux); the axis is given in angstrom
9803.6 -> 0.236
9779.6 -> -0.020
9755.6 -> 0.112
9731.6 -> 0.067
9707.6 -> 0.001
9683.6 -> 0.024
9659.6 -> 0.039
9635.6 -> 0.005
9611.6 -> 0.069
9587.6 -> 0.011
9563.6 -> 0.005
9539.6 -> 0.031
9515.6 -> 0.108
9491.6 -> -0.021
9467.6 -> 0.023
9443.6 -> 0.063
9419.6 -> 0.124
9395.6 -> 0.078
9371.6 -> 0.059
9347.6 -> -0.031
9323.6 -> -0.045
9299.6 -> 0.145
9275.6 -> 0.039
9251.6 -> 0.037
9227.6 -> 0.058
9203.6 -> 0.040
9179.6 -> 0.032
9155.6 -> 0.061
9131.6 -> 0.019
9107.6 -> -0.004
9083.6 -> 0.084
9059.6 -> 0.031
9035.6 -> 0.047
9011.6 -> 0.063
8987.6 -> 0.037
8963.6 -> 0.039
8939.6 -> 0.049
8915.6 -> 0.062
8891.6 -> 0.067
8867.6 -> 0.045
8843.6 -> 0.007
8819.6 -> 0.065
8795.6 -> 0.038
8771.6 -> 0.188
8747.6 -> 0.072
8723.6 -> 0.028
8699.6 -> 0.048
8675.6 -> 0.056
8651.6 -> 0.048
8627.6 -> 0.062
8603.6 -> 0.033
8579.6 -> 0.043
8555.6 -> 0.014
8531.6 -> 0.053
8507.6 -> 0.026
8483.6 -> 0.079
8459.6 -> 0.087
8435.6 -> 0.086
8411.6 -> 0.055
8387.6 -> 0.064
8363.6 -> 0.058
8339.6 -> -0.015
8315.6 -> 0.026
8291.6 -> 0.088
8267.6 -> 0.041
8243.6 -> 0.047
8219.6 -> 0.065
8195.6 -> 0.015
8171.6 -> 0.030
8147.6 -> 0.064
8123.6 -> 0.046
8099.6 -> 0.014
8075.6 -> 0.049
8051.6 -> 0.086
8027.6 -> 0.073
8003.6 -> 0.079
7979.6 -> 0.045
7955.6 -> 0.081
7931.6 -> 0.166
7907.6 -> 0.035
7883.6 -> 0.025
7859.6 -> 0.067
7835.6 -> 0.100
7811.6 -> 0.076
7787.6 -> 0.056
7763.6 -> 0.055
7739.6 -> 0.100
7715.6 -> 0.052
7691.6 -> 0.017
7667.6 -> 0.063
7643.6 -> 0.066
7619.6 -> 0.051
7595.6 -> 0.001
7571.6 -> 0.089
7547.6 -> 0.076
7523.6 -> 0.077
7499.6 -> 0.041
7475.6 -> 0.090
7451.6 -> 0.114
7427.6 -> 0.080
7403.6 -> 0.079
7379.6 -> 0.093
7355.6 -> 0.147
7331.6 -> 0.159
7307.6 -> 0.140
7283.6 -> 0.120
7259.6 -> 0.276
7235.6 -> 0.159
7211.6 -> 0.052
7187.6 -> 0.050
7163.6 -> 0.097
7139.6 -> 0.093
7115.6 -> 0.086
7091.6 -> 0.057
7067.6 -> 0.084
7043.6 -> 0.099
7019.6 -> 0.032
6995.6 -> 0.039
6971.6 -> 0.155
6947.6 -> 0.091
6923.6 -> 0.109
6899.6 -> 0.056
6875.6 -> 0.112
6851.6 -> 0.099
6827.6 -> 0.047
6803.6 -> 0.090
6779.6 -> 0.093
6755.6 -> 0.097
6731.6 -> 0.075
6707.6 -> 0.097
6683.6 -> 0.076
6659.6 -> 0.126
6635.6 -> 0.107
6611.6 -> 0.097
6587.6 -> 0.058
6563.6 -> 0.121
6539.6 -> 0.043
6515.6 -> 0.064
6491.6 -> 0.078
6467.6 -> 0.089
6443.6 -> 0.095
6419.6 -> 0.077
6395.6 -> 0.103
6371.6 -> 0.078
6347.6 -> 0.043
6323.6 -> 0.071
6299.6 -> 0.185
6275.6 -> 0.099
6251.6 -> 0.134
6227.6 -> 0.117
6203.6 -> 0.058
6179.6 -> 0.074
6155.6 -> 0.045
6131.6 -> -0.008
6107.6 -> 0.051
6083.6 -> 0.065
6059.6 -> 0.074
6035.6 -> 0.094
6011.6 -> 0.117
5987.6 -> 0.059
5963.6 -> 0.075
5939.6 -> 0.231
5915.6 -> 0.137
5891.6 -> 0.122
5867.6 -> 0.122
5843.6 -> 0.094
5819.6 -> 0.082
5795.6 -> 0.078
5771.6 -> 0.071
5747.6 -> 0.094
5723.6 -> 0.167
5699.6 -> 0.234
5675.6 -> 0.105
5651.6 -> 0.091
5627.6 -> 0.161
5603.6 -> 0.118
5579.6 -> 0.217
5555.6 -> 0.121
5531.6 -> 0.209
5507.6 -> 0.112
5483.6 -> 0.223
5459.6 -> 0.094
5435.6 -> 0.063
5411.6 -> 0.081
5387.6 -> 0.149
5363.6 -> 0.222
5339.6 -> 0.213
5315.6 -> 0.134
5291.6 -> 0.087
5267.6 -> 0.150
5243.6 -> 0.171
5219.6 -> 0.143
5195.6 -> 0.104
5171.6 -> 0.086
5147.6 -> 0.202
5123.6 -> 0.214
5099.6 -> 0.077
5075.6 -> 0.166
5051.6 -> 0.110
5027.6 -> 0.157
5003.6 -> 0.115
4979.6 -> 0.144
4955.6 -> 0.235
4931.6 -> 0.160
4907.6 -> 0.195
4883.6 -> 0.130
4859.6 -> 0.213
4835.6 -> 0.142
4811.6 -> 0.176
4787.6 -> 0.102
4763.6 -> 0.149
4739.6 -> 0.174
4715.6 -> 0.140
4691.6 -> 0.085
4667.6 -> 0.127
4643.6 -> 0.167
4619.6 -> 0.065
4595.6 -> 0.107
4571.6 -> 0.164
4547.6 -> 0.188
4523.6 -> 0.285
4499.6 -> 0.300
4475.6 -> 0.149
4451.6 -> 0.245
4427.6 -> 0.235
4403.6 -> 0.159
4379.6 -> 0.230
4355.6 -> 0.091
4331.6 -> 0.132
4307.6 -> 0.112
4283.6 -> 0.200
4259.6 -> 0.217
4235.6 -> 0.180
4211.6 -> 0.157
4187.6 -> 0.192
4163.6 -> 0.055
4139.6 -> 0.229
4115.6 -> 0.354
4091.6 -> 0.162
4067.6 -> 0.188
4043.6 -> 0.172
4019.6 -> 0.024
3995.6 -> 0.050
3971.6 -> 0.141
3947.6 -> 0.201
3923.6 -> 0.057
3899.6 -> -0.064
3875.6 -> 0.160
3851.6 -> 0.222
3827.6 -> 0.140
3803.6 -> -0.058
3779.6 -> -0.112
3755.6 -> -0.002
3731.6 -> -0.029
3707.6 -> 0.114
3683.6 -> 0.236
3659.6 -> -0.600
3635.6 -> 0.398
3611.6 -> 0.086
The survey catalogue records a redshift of 0.11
